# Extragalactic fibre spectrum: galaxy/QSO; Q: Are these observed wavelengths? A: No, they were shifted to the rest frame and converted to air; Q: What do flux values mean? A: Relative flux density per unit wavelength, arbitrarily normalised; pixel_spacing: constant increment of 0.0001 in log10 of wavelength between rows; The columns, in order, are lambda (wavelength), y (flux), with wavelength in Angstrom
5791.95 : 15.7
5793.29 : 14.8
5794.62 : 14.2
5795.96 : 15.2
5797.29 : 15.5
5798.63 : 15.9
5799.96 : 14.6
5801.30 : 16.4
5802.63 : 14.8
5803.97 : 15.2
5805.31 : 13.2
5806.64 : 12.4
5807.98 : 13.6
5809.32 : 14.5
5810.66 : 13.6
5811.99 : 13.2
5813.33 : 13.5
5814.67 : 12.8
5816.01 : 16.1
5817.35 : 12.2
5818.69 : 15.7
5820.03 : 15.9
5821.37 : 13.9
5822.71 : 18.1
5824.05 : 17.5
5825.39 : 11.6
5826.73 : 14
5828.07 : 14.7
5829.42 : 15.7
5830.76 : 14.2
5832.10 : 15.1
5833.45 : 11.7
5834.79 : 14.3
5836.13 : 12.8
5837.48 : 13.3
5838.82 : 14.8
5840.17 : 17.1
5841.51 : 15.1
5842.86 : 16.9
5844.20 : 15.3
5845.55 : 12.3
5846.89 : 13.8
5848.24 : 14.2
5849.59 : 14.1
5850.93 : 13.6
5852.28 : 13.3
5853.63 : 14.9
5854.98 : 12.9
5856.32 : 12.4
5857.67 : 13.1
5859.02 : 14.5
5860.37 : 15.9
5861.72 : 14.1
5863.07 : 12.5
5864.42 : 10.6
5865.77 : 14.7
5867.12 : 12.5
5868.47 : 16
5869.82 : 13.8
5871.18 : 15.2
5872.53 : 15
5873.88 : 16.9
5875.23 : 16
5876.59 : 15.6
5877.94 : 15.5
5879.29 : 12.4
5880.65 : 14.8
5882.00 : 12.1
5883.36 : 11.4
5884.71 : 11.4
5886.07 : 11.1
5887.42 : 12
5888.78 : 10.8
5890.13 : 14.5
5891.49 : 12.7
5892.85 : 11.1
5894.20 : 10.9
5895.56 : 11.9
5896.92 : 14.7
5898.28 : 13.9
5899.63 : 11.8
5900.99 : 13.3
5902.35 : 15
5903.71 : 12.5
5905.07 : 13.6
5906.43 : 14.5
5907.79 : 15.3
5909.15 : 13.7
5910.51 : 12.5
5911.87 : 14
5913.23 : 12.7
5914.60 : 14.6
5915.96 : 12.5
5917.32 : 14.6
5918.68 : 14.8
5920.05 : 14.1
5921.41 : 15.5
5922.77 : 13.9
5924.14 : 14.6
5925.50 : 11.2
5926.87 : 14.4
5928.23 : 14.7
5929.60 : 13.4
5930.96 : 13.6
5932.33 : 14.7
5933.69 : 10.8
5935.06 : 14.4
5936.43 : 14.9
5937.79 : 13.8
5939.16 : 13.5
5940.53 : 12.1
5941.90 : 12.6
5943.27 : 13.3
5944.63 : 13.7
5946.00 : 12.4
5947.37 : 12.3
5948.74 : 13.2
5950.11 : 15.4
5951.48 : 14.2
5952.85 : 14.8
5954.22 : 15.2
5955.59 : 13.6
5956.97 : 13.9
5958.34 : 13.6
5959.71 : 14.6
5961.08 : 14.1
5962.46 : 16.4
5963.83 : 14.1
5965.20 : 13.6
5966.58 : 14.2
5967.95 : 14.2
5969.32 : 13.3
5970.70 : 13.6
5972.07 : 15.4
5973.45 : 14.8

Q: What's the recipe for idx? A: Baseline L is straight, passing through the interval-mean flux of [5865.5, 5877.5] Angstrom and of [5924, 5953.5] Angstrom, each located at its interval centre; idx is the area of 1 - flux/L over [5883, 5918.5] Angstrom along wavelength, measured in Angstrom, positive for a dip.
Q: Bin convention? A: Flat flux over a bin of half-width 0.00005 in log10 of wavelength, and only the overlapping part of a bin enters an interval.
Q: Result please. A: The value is 3.4 Angstrom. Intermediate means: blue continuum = 15.1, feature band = 13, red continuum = 13.5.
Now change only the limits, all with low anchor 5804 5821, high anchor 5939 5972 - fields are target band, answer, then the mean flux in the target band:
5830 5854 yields -0.58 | 14.3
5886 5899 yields 1.39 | 12.4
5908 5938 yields 0.15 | 13.8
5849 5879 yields -0.64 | 14.2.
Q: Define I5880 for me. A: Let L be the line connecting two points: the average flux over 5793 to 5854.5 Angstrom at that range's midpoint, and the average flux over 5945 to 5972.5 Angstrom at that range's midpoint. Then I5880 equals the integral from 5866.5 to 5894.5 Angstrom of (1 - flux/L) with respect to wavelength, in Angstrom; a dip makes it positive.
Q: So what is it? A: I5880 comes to 1.7 Angstrom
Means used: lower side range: 14.5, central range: 13.4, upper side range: 14.1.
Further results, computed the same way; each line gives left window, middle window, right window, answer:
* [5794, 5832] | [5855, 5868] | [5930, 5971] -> 0.8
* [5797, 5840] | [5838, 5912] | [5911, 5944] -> 1.7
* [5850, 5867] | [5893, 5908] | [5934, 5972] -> 0.5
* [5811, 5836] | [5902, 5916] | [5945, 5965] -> 0.5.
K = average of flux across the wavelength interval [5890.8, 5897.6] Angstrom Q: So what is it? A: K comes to 12.3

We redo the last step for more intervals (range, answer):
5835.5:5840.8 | 14.5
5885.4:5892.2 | 12.2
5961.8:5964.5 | 15.3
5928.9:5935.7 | 13.4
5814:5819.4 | 14.2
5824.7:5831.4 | 14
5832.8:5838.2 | 13.1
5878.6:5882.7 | 13.1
